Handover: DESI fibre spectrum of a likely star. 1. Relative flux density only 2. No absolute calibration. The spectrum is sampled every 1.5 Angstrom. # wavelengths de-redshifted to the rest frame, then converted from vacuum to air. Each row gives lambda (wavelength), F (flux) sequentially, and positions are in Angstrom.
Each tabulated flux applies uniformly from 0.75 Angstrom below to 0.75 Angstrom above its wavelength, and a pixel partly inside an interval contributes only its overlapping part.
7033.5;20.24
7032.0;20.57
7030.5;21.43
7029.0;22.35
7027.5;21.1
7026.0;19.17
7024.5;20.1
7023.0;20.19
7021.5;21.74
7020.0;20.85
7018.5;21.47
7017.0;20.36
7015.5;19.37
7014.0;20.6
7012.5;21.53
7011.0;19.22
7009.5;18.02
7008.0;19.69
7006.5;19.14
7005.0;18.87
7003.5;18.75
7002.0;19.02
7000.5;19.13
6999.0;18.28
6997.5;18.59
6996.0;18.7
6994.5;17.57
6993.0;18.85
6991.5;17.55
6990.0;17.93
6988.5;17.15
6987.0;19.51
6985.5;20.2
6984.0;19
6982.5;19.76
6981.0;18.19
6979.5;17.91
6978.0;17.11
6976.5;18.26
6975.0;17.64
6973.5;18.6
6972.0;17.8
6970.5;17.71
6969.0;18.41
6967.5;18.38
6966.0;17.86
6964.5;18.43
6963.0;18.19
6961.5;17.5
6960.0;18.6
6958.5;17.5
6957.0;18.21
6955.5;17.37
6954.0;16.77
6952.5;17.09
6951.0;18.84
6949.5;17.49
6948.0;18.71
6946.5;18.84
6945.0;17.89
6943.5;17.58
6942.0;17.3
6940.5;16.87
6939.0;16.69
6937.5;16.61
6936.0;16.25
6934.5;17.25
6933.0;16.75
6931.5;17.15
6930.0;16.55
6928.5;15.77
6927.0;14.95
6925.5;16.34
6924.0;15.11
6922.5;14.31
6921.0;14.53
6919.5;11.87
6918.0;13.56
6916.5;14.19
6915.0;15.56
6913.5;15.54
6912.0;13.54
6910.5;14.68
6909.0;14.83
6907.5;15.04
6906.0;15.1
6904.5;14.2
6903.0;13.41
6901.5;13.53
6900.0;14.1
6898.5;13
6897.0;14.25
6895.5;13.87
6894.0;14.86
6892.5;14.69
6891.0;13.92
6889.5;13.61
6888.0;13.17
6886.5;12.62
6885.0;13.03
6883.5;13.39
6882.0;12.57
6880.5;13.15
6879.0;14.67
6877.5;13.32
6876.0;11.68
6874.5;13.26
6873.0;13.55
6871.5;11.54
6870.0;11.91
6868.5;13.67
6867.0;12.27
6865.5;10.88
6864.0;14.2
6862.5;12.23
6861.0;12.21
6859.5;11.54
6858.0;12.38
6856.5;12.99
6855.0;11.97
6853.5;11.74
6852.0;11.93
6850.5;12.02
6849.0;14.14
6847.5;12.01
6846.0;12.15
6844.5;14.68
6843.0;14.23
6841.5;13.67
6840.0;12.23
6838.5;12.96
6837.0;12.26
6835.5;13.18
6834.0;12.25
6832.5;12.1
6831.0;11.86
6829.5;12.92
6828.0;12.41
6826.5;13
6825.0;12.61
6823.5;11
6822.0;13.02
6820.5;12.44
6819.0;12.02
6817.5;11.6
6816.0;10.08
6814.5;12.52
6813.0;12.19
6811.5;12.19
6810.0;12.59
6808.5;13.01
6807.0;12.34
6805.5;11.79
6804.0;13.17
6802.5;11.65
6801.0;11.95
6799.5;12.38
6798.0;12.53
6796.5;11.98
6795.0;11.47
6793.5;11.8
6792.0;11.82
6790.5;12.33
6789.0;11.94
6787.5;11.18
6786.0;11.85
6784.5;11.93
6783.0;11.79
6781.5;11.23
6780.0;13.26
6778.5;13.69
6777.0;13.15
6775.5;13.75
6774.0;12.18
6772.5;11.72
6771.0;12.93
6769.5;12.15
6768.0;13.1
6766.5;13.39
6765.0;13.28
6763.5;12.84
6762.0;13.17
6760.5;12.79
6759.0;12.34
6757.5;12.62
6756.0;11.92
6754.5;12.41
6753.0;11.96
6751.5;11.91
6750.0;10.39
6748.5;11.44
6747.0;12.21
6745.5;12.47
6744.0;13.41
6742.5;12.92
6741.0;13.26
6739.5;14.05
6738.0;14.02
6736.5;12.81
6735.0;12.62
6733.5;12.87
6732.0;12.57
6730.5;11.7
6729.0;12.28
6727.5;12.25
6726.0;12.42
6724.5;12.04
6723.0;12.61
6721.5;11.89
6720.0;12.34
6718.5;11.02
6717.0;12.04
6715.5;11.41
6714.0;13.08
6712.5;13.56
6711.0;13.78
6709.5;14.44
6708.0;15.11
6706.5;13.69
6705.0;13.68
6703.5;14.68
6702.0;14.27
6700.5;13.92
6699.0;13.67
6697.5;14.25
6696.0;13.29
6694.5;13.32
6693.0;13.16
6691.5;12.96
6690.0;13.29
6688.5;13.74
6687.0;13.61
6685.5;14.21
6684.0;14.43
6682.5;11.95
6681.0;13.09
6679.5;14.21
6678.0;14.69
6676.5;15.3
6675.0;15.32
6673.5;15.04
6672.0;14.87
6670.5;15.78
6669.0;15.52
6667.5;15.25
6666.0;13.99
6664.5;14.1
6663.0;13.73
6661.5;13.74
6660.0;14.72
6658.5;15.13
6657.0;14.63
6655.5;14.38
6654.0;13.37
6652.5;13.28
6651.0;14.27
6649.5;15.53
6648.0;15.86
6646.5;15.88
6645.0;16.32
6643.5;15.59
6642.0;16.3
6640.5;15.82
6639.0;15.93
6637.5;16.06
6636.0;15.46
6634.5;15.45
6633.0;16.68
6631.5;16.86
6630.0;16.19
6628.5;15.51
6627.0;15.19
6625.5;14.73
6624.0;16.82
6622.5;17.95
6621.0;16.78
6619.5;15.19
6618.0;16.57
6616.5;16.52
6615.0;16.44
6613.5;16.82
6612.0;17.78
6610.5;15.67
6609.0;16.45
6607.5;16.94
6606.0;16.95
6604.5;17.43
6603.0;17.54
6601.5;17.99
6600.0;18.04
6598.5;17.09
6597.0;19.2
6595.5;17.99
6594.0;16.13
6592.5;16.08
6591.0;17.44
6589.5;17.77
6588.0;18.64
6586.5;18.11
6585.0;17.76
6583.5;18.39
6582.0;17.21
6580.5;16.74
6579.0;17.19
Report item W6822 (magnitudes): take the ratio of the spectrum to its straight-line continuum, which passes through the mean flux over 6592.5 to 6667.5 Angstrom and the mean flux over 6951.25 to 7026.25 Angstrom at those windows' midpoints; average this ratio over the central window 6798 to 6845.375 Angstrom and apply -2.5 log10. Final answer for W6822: 0.37 mag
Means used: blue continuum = 16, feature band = 12.5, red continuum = 18.8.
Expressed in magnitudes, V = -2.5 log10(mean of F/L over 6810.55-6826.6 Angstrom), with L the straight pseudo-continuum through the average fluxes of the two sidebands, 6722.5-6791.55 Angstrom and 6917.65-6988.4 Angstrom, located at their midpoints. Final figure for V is 0.17 mag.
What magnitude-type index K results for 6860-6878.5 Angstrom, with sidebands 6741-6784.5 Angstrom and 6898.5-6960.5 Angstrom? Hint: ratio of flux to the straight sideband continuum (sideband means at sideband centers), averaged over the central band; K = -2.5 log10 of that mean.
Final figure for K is 0.17 mag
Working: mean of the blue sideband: 12.5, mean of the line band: 12.6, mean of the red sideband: 16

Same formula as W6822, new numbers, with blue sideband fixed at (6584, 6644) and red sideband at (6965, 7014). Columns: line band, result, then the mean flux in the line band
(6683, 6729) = 0.28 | 13.2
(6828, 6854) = 0.37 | 12.7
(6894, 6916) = 0.26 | 14.3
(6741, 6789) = 0.37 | 12.4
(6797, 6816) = 0.40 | 12.3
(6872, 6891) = 0.34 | 13.2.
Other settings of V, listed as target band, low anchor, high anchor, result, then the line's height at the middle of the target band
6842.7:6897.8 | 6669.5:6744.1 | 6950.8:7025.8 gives 0.26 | 16.5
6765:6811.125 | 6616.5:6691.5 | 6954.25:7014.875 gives 0.31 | 16.5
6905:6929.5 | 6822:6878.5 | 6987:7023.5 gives 0.06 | 15.5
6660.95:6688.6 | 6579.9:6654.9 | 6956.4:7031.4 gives 0.18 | 16.9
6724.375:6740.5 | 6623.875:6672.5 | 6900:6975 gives 0.22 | 15.6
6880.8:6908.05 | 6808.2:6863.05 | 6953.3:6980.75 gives 0.08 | 14.9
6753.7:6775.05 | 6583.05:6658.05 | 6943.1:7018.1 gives 0.34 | 17.2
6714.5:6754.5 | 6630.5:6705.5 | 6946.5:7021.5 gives 0.24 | 15.5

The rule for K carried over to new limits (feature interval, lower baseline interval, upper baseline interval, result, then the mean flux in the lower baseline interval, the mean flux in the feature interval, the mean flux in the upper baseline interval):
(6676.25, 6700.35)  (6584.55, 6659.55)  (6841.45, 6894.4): 0.13 mag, 16.4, 13.7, 12.9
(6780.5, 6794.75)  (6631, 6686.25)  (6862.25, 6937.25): 0.22 mag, 14.9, 11.8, 14.1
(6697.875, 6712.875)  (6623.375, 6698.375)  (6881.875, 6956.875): 0.06 mag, 14.8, 14.1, 15.3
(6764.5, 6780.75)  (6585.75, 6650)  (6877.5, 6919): 0.17 mag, 16.6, 13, 14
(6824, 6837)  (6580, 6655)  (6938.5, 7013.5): 0.37 mag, 16.5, 12.5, 18.3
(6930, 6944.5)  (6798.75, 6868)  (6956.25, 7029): -0.02 mag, 12.4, 16.9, 18.9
